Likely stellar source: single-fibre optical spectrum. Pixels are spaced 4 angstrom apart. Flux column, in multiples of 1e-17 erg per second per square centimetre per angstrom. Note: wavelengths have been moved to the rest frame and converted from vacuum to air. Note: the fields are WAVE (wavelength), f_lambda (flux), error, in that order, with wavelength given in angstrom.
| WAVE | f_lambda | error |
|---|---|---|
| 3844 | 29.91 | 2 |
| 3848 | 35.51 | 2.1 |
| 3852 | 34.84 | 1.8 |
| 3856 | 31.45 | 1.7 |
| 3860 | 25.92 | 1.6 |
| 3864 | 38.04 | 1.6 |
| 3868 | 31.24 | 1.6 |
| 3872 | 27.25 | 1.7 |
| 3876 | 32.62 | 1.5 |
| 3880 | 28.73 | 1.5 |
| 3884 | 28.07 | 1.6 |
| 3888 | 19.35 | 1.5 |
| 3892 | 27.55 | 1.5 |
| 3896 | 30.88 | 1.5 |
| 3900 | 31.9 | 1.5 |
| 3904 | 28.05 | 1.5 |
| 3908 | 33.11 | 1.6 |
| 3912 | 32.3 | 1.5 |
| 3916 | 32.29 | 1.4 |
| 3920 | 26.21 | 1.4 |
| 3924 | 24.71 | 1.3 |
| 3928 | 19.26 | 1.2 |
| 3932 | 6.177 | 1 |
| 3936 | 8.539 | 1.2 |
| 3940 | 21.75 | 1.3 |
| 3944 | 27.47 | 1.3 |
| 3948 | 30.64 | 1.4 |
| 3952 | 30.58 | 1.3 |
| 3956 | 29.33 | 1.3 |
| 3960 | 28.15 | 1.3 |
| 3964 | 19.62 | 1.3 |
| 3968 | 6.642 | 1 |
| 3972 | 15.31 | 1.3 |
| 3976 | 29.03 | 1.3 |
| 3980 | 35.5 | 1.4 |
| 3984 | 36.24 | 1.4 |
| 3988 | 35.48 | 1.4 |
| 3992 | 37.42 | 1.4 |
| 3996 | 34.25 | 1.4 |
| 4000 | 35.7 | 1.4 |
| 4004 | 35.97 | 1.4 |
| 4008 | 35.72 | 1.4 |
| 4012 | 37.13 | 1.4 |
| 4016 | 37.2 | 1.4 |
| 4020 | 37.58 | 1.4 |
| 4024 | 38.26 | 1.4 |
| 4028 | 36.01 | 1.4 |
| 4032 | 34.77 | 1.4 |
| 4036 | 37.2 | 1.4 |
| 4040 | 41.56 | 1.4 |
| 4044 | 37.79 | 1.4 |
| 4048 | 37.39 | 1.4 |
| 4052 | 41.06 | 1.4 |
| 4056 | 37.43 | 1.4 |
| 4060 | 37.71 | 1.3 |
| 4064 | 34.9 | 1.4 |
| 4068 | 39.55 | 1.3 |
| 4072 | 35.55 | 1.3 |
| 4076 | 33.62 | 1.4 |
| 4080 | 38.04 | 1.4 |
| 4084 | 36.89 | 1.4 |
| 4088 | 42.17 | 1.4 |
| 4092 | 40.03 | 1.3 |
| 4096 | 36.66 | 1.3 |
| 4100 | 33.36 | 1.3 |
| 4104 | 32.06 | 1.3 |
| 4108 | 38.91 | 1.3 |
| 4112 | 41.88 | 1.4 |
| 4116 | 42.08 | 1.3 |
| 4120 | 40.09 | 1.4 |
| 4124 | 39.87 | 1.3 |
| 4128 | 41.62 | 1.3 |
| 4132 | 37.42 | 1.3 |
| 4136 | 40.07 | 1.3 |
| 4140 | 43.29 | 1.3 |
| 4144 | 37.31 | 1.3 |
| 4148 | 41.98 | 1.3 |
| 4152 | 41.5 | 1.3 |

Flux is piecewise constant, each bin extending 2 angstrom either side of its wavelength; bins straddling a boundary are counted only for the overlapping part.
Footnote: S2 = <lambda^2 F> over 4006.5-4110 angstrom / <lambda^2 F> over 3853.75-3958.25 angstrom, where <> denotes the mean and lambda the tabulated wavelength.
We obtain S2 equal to 1.49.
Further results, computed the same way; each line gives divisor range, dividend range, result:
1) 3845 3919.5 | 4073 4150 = 1.43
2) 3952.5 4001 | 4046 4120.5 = 1.40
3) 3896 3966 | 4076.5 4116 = 1.62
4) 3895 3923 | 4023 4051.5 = 1.32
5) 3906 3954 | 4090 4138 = 1.74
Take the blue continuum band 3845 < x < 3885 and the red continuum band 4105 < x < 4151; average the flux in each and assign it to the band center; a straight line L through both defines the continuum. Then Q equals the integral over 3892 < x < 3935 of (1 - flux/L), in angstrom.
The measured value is 8.90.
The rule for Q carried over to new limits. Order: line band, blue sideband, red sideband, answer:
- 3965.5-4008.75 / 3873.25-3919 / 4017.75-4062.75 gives 5.59 angstrom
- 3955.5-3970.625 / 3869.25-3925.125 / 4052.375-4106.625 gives 5.64 angstrom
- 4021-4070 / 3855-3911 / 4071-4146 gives -2.43 angstrom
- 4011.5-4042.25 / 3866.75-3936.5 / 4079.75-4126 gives -3.23 angstrom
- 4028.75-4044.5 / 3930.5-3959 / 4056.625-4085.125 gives -2.33 angstrom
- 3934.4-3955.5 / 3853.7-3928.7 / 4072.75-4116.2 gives 4.65 angstrom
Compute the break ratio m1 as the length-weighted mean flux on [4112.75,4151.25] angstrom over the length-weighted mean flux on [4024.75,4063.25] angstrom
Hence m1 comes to 1.07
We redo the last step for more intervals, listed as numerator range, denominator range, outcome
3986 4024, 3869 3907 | 1.28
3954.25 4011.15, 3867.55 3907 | 1.04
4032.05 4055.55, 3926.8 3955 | 1.84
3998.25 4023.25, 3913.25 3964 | 1.54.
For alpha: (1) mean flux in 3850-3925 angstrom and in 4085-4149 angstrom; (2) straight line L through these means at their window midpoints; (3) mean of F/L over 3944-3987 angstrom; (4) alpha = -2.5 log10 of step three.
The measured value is 0.24 mag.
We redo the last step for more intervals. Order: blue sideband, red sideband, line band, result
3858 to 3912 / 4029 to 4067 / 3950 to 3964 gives 0.18 mag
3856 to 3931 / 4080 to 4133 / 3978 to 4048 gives -0.08 mag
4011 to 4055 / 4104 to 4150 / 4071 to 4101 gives 0.05 mag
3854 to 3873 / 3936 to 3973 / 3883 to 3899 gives 0.07 mag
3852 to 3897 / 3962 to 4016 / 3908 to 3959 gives 0.22 mag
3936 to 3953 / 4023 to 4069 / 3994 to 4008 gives -0.10 mag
